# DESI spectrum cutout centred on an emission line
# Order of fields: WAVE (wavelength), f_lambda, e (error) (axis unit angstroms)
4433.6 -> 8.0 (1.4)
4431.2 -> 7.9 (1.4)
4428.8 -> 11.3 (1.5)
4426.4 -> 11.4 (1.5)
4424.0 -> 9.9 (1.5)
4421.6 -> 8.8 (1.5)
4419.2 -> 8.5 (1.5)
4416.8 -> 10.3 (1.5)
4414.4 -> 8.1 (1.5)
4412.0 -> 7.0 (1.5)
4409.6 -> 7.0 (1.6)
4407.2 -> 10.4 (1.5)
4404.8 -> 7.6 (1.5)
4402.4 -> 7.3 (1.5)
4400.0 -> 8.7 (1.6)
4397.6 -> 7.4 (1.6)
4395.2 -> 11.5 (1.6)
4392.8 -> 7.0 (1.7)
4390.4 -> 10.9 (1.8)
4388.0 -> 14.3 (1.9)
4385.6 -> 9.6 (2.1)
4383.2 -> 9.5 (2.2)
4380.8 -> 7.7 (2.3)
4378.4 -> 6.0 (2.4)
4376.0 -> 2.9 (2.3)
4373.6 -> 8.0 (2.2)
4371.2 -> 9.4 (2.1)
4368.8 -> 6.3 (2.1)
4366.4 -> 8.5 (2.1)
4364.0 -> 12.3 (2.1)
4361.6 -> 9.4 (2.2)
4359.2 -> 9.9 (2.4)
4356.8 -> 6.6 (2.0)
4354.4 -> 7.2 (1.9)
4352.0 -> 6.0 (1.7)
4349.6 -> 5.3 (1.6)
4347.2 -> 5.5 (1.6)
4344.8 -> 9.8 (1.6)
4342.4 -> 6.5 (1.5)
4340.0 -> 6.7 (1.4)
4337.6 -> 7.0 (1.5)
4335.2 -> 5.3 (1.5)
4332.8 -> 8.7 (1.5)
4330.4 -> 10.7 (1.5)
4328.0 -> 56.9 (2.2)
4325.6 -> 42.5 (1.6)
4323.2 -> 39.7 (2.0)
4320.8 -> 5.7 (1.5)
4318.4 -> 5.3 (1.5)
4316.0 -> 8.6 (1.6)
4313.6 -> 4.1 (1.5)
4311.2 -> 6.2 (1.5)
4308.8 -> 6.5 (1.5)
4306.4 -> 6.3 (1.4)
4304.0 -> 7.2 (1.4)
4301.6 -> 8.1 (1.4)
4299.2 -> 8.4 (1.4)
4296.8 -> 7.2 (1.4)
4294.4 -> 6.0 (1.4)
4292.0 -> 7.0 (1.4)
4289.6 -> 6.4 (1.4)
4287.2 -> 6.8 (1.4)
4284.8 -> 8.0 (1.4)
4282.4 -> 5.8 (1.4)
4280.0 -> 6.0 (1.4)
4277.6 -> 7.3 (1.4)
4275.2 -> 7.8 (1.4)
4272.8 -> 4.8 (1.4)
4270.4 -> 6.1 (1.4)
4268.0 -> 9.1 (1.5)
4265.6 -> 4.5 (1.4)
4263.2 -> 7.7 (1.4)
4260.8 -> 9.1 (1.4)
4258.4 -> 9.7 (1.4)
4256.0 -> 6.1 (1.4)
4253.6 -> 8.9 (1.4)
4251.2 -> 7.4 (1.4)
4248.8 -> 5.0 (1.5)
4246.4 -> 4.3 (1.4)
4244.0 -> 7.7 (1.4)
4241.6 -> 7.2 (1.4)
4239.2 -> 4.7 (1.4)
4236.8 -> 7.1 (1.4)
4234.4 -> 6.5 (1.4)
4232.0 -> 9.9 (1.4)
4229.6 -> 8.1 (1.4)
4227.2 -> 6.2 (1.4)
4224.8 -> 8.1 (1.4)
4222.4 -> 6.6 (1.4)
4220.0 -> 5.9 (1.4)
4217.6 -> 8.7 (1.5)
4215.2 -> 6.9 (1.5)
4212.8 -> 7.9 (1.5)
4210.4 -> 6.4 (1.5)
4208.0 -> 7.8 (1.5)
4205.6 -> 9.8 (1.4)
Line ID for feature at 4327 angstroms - [O II]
